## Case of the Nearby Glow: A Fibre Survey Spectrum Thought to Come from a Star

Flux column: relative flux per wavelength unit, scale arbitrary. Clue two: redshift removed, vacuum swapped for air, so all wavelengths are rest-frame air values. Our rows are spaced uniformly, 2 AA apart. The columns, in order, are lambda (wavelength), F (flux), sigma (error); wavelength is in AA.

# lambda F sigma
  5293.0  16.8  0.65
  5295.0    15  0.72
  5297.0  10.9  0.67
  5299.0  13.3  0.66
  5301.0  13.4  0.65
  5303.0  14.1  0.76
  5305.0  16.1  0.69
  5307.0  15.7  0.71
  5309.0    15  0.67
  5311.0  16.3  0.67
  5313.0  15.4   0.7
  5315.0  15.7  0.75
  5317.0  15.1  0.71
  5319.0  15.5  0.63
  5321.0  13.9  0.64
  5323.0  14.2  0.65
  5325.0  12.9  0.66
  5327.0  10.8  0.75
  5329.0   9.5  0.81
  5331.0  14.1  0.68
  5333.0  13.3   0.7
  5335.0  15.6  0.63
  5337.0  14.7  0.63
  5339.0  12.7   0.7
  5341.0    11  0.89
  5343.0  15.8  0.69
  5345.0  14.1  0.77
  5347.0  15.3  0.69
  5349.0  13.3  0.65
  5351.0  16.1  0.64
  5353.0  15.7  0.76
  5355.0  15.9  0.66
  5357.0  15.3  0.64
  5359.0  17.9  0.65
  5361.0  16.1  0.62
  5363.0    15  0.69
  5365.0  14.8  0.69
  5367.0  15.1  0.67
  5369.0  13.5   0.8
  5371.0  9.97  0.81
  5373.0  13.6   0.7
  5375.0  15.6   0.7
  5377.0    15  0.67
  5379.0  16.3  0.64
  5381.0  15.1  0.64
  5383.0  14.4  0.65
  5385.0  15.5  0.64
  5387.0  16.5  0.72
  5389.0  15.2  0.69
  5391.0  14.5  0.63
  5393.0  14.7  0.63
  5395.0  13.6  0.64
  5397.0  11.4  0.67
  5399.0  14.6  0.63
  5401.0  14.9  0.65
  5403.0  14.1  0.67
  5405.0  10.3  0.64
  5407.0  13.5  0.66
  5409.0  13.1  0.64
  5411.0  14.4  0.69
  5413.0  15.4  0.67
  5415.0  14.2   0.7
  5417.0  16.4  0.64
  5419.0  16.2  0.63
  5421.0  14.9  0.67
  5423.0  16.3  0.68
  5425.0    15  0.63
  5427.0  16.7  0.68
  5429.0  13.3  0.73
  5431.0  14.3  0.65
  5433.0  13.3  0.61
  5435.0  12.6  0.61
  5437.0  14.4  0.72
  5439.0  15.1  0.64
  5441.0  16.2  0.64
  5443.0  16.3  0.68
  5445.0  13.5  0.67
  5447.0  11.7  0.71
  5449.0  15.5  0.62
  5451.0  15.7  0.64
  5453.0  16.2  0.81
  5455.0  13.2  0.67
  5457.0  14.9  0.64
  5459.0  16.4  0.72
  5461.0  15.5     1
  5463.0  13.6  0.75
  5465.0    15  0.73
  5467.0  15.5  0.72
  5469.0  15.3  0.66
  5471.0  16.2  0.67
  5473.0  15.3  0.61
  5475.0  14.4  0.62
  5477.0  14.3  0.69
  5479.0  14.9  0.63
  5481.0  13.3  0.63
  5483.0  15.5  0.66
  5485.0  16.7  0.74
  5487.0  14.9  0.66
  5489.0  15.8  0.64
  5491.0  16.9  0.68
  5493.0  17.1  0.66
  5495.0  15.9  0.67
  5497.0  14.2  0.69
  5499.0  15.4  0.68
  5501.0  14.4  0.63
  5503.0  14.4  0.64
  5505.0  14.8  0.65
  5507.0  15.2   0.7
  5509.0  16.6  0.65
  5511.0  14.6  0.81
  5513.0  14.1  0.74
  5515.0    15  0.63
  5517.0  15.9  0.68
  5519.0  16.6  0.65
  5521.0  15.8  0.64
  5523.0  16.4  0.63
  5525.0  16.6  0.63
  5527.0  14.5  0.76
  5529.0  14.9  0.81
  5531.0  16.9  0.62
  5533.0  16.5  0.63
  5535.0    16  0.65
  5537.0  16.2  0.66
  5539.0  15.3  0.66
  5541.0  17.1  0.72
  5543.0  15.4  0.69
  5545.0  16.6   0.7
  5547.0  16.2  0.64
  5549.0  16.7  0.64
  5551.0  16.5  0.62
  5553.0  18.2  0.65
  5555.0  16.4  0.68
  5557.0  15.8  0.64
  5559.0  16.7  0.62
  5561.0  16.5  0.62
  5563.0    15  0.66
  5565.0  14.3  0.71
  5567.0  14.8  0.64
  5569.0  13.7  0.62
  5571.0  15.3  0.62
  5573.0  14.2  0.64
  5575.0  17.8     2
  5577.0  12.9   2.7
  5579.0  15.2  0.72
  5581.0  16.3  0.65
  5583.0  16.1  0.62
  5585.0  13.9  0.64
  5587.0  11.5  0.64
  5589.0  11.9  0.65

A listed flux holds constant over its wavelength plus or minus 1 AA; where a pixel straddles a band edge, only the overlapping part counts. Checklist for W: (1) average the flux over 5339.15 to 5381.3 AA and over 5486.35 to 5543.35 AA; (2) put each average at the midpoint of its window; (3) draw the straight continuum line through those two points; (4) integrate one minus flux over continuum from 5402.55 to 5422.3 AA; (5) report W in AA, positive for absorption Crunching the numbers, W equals 1.00 AA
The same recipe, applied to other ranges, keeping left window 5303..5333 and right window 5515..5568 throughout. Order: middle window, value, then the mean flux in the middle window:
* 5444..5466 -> 1.0 AA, 14.7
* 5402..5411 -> 1.2 AA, 12.9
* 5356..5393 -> -0.6 AA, 15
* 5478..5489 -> 0.3 AA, 15.1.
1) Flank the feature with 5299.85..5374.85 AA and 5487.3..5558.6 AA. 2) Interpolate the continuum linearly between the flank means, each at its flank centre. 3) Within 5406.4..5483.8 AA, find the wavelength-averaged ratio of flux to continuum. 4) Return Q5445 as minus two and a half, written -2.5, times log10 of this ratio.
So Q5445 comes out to 0.03 mag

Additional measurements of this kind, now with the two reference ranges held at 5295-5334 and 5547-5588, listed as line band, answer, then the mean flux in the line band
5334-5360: -0.05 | 14.9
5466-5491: -0.02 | 15.2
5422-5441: 0.00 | 14.6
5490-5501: -0.05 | 15.8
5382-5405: 0.01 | 14.3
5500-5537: -0.03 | 15.5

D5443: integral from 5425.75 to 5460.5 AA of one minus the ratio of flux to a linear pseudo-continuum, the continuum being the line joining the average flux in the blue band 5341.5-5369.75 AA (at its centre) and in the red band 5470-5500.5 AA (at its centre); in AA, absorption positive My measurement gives 1.5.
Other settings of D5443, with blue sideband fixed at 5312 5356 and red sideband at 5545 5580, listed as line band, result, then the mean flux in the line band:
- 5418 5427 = -0.6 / 15.7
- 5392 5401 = 0.5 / 13.7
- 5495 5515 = 0.5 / 14.9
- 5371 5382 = -0.2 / 14.7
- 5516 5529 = -0.4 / 15.9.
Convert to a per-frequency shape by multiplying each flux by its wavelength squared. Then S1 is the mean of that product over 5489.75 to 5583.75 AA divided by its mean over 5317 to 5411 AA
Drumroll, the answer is 1.18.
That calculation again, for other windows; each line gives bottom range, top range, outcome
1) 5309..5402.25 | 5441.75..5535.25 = 1.11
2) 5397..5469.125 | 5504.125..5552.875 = 1.13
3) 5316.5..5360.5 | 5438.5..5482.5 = 1.10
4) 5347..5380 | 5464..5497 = 1.08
